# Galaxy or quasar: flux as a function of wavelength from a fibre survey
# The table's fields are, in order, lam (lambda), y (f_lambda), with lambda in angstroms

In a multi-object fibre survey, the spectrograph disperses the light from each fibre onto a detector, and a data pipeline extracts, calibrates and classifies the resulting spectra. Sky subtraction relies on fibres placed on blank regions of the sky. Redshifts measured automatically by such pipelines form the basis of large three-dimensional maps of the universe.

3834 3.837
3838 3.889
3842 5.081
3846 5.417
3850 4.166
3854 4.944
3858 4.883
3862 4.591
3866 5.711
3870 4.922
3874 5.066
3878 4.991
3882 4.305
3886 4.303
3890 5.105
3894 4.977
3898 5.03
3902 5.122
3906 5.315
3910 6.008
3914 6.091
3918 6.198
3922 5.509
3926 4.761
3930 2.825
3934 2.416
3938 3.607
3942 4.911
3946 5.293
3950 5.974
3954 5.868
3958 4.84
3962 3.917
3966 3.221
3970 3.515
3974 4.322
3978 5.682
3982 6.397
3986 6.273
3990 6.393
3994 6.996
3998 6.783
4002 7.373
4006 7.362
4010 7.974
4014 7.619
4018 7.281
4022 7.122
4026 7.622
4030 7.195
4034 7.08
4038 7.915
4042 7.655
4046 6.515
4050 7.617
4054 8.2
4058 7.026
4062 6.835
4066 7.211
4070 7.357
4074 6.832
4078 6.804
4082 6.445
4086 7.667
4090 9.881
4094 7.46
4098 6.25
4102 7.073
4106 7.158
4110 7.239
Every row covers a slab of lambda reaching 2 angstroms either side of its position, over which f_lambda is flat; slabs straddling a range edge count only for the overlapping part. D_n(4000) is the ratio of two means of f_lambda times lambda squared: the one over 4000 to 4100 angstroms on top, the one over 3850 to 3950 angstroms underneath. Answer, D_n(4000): 1.6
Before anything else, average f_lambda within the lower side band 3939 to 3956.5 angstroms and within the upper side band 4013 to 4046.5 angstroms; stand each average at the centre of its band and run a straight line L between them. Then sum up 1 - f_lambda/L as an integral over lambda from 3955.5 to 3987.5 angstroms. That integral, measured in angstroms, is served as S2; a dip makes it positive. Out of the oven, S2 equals 6.5 angstroms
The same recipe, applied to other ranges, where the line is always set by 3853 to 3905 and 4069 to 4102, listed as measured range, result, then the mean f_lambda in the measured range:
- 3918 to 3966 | 9.3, 4.55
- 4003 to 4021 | -2.9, 7.52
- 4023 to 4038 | -1.5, 7.37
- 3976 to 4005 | -1.7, 6.58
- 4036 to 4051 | -1.3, 7.41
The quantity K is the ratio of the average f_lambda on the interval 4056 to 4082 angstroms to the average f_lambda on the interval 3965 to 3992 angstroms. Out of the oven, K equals 1.3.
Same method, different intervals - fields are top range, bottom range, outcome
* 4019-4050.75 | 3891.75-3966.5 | 1.50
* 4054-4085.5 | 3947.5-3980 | 1.51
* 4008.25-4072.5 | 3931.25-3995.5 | 1.50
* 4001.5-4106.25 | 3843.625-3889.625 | 1.51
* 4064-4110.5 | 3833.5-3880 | 1.51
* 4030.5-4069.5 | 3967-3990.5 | 1.39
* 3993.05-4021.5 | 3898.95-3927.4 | 1.32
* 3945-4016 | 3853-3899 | 1.20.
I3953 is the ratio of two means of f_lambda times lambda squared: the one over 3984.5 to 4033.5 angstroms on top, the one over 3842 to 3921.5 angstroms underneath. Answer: 1.5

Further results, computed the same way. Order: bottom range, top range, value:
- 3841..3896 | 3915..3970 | 0.97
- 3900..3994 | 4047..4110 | 1.55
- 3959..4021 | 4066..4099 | 1.27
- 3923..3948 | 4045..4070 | 1.92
